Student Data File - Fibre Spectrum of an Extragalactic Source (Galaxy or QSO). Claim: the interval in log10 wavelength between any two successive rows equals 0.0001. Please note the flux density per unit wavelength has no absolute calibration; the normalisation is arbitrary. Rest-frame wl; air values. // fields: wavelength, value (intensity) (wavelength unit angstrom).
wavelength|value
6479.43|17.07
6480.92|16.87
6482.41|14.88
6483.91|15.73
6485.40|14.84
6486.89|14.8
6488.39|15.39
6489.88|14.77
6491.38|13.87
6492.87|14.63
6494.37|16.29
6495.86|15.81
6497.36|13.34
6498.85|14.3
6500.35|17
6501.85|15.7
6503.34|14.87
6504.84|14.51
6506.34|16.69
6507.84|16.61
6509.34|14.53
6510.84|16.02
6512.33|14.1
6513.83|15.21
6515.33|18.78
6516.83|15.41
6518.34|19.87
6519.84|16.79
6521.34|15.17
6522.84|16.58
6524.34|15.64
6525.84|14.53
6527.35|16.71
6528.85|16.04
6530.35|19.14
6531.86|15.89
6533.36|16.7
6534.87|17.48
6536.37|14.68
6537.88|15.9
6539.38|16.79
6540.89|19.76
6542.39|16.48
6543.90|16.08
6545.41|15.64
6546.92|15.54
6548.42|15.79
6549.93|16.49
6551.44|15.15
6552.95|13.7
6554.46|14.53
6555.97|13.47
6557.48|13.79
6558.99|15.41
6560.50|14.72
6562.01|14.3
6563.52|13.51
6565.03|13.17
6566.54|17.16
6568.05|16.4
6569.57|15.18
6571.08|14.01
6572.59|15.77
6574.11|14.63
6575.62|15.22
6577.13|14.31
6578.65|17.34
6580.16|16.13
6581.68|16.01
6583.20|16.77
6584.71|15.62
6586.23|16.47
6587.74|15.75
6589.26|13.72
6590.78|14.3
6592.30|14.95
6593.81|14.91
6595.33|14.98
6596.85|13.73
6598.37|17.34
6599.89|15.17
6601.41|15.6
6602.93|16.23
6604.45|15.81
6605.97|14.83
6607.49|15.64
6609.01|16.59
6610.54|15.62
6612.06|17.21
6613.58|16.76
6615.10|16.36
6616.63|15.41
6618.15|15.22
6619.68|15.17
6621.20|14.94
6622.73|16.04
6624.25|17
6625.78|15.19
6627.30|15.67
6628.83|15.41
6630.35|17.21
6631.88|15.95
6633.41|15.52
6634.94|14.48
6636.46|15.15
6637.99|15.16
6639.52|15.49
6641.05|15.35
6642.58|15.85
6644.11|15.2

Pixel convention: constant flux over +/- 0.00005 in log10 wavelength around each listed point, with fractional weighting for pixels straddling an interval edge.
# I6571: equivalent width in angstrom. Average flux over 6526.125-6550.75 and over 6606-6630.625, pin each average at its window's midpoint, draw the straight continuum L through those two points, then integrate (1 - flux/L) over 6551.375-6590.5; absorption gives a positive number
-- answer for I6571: 2.9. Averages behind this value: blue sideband 16.5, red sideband 15.9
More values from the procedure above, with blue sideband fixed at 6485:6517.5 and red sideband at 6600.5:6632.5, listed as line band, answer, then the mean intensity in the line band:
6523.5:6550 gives -1.5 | 16.4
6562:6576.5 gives 0.7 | 15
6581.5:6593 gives 0.2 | 15.4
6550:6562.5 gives 0.9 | 14.5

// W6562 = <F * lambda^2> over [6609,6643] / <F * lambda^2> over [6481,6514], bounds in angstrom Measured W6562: 1.1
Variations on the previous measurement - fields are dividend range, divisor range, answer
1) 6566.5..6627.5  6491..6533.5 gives 1.01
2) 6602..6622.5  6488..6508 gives 1.08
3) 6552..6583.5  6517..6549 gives 0.92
